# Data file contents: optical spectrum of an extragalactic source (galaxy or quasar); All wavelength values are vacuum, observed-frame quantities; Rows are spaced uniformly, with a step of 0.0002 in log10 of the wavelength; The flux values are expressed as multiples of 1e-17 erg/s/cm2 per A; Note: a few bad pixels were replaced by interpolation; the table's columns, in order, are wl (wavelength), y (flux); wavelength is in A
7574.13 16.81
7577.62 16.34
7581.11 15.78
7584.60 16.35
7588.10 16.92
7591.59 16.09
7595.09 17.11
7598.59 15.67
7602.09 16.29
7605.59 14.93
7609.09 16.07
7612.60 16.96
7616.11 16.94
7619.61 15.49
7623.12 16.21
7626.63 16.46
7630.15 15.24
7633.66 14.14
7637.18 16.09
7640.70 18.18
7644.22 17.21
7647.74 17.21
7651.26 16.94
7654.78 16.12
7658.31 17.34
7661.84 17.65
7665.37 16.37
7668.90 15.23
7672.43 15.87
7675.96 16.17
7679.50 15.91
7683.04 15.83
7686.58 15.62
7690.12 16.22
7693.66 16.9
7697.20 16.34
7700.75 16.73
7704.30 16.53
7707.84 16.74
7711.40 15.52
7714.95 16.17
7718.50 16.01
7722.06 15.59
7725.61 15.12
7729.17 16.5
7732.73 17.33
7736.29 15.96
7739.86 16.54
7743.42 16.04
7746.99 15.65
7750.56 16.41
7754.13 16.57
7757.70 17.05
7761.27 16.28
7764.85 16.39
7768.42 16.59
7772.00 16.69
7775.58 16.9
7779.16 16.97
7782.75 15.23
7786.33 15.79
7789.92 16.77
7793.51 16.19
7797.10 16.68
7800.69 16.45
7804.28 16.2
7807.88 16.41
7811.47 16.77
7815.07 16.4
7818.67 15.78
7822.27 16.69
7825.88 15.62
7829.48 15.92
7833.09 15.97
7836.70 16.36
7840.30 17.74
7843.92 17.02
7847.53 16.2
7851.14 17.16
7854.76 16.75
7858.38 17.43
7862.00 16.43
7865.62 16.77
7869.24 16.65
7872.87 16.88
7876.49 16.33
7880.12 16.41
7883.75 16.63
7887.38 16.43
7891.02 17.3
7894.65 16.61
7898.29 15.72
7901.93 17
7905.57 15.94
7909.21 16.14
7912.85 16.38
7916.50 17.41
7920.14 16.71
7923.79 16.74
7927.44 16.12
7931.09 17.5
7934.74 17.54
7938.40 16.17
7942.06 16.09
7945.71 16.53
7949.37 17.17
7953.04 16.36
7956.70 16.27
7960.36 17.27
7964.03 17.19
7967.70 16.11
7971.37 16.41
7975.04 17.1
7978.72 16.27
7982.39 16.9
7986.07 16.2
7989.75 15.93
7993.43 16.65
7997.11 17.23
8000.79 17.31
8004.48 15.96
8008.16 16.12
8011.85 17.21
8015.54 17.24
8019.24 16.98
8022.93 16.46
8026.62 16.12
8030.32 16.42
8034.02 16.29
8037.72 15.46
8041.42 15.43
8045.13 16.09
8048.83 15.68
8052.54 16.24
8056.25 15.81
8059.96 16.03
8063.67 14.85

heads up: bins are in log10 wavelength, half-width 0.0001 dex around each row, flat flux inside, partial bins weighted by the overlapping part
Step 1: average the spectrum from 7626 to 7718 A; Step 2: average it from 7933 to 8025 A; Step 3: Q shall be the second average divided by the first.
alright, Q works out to 1.02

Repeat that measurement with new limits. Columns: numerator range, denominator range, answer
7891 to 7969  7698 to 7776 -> 1.02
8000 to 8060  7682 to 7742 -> 1.00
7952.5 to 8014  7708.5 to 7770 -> 1.02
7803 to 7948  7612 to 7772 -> 1.02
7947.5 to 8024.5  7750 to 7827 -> 1.02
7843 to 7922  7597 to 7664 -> 1.02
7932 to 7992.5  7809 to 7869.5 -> 1.00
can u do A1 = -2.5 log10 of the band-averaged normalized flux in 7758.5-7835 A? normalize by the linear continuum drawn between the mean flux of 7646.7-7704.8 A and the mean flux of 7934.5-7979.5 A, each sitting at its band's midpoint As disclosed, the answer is 0.01 mag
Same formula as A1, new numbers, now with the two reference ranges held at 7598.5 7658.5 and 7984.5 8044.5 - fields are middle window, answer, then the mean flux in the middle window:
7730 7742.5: -0.02 mag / 16.6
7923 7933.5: -0.03 mag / 16.8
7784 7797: 0.01 mag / 16.3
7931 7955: -0.02 mag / 16.7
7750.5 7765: -0.02 mag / 16.6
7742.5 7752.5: 0.02 mag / 16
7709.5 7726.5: 0.04 mag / 15.7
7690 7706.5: -0.02 mag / 16.6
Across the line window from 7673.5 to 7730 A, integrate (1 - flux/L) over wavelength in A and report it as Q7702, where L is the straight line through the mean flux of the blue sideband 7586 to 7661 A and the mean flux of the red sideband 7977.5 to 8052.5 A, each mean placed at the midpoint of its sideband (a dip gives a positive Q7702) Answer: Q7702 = 0.9 A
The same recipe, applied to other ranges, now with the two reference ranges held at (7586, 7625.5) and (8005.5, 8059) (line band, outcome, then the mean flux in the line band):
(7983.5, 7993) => 0.0 A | 16.2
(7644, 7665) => -1.0 A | 17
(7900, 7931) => -0.7 A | 16.6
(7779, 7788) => 0.2 A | 15.8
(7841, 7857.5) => -0.6 A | 16.9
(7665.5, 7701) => 0.4 A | 16.1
